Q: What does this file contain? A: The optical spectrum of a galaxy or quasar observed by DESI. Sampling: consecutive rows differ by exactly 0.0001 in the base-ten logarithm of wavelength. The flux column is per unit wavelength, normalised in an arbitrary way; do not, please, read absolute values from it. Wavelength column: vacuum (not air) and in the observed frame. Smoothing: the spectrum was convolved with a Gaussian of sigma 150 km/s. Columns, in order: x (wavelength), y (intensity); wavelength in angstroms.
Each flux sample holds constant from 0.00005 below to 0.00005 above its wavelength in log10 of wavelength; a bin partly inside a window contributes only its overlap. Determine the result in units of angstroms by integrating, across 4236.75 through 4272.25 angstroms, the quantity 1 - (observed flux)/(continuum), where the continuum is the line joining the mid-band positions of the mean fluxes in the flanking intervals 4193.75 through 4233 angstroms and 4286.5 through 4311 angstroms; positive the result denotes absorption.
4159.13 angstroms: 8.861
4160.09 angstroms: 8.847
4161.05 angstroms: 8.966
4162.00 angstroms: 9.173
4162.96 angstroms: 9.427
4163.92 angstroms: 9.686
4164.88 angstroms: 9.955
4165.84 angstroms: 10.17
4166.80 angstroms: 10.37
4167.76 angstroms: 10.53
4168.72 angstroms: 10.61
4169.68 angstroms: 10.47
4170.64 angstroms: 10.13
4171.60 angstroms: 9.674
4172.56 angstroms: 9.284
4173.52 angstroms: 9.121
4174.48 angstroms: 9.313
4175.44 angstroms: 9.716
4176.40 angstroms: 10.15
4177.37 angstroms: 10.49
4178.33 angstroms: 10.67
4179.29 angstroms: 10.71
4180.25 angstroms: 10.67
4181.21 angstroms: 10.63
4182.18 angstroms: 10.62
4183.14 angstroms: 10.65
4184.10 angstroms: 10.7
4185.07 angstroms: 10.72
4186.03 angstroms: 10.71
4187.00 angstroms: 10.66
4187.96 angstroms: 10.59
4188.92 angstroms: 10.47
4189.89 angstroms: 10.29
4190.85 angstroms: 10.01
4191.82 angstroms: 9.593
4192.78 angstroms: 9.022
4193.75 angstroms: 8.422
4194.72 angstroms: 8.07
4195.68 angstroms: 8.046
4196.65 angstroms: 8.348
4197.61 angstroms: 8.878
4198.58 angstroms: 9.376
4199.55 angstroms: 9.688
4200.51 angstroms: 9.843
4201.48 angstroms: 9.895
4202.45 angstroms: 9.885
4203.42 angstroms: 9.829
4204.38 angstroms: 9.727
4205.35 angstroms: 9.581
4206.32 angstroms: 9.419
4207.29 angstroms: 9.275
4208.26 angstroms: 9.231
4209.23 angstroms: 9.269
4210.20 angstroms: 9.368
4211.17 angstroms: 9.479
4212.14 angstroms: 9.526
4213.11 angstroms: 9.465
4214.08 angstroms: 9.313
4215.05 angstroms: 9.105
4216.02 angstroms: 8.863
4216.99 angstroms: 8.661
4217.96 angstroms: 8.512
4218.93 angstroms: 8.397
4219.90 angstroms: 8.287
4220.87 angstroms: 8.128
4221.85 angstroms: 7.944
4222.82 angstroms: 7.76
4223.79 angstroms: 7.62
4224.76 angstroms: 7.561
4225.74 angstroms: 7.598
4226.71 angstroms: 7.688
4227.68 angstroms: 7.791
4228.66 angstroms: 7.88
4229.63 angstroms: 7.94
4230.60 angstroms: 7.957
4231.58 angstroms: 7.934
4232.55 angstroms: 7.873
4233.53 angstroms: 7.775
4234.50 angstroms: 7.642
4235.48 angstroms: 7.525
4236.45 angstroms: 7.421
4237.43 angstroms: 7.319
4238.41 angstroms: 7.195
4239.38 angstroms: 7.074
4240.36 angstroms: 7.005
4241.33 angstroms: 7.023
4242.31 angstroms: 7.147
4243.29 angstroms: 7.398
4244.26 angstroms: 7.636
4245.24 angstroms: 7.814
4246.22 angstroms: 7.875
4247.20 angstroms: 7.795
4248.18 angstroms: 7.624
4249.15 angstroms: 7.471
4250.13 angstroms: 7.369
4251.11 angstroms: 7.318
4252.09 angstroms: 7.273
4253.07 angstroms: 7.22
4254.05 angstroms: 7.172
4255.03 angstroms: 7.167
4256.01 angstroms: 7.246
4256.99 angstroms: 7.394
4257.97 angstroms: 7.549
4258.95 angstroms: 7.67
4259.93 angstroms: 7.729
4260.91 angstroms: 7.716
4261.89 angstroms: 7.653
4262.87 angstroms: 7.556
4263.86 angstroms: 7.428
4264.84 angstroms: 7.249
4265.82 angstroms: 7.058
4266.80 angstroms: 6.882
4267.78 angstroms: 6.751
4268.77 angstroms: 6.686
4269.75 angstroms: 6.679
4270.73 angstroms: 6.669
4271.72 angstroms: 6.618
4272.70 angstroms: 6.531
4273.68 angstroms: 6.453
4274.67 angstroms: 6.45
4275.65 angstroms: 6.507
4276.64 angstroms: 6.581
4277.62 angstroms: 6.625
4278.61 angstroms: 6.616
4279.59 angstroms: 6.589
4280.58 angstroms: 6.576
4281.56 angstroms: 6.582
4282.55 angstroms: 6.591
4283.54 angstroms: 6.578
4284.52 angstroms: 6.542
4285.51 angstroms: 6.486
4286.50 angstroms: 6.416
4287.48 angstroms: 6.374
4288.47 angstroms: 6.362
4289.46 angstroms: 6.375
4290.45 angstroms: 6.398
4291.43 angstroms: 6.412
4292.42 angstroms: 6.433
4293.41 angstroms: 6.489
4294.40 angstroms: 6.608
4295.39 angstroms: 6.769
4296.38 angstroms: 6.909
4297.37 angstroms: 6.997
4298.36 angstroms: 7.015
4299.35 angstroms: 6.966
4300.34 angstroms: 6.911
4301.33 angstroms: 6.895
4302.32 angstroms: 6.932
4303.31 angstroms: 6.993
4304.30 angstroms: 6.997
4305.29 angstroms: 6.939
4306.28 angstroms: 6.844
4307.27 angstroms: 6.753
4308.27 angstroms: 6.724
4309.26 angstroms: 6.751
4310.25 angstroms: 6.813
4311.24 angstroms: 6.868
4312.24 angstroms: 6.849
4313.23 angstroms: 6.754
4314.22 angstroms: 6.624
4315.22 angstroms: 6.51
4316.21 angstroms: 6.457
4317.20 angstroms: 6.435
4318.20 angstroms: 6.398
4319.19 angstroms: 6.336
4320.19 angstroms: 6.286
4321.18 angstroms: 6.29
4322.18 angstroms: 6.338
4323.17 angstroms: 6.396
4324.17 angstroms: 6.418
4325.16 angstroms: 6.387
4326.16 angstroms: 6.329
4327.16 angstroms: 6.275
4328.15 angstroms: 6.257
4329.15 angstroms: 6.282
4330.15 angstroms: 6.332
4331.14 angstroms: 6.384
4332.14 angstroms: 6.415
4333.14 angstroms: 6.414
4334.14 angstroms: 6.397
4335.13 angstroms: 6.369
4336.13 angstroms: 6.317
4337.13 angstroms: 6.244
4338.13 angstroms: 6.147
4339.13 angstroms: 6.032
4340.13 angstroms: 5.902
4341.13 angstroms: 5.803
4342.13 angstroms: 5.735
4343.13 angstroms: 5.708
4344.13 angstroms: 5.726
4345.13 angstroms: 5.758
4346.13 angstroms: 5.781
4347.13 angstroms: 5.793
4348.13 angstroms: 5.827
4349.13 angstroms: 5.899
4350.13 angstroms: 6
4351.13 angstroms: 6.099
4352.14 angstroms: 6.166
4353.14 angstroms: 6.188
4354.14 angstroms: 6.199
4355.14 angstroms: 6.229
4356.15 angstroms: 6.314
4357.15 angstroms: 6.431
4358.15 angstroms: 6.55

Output 2.16 angstroms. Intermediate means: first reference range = 8.72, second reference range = 6.73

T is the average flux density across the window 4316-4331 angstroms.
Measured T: 6.35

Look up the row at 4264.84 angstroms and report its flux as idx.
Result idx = 7.249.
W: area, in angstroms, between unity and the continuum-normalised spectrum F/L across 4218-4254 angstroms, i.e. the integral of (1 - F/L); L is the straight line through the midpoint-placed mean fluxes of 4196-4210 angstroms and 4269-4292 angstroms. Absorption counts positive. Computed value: 2.5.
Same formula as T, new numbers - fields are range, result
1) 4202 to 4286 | 7.68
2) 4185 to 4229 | 9.07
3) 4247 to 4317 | 6.88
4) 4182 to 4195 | 10.1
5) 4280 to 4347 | 6.46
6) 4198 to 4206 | 9.71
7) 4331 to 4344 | 6.12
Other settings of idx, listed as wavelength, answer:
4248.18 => 7.624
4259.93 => 7.729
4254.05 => 7.172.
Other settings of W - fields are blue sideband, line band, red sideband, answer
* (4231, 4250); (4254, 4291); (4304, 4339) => 1.33 angstroms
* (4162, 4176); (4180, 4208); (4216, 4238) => -2.32 angstroms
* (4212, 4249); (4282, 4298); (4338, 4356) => 0.81 angstroms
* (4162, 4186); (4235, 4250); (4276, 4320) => 1.47 angstroms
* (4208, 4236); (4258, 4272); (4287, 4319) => 0.54 angstroms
